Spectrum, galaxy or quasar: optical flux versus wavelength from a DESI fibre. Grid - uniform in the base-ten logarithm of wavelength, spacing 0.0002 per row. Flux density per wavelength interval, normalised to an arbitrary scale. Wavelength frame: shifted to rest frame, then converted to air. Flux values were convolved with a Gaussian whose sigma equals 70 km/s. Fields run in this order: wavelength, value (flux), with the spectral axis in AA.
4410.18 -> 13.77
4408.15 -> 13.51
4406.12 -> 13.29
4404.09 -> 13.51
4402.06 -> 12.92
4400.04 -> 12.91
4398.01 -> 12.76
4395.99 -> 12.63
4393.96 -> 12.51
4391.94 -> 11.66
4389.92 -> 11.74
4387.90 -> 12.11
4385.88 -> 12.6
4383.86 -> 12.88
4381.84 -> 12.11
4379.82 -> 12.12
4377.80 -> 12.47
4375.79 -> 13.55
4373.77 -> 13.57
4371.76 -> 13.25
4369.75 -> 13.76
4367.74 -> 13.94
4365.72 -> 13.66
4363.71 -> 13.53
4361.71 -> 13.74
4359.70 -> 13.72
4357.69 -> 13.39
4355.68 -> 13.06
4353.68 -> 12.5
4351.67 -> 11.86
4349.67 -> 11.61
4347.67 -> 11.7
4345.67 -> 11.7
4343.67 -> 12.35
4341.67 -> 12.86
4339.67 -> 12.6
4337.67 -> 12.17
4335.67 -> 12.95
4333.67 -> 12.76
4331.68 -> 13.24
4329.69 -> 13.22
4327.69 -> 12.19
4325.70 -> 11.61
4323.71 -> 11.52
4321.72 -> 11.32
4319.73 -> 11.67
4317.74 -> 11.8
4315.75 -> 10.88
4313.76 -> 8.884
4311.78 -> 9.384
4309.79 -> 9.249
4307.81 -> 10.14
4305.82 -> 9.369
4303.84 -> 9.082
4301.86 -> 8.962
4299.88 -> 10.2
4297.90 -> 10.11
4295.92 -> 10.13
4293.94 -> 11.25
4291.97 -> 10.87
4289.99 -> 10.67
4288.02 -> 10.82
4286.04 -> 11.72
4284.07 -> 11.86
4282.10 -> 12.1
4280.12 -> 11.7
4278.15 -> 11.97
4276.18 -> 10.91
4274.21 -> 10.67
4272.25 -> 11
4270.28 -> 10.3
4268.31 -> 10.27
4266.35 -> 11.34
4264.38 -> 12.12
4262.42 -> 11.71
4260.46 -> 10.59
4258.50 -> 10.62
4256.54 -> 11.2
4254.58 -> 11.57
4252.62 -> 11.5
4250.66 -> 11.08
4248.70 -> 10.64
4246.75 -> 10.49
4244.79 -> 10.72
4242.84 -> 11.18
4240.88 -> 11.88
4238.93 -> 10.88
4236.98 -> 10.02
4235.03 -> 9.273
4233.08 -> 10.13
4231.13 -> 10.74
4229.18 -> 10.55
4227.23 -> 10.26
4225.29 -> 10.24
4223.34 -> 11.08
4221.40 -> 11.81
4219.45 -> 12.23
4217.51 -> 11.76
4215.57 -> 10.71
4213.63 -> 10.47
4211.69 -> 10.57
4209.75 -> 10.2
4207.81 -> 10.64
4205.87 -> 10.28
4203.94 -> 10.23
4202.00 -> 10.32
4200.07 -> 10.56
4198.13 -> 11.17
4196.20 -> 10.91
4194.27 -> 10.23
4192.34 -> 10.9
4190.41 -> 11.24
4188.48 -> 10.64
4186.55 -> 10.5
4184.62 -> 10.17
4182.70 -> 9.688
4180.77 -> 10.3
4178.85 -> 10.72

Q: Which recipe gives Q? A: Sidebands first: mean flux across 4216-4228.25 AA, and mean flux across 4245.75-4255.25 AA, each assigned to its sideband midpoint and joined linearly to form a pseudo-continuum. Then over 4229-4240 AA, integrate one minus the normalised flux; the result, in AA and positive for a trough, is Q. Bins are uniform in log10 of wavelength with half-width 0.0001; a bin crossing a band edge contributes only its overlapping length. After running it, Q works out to 0.9 AA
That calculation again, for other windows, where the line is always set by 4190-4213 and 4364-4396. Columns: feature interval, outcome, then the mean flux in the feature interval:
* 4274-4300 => 1.2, 11.1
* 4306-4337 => 1.9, 11.3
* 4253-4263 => 0.1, 11.1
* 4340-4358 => 0.2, 12.3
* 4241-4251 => 0.2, 10.9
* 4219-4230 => -0.1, 11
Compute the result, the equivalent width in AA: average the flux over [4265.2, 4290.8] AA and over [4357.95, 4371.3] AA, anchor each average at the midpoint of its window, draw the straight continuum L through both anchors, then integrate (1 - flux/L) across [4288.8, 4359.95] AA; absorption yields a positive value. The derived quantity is 6.55 AA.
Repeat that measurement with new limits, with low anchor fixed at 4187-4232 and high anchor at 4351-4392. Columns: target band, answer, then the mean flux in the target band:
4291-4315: 4.4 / 9.81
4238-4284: 1.2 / 11.2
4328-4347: -0.2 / 12.6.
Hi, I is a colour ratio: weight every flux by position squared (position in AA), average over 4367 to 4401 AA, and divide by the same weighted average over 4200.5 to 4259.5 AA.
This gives 1.27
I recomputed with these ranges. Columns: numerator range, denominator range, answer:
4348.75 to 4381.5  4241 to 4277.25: 1.25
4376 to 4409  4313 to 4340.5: 1.09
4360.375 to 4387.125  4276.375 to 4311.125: 1.29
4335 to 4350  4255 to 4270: 1.15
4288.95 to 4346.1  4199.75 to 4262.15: 1.08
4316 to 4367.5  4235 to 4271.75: 1.19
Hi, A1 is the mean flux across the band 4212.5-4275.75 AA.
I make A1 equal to 10.9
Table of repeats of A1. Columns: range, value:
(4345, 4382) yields 12.9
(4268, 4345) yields 11.2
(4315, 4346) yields 12.2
